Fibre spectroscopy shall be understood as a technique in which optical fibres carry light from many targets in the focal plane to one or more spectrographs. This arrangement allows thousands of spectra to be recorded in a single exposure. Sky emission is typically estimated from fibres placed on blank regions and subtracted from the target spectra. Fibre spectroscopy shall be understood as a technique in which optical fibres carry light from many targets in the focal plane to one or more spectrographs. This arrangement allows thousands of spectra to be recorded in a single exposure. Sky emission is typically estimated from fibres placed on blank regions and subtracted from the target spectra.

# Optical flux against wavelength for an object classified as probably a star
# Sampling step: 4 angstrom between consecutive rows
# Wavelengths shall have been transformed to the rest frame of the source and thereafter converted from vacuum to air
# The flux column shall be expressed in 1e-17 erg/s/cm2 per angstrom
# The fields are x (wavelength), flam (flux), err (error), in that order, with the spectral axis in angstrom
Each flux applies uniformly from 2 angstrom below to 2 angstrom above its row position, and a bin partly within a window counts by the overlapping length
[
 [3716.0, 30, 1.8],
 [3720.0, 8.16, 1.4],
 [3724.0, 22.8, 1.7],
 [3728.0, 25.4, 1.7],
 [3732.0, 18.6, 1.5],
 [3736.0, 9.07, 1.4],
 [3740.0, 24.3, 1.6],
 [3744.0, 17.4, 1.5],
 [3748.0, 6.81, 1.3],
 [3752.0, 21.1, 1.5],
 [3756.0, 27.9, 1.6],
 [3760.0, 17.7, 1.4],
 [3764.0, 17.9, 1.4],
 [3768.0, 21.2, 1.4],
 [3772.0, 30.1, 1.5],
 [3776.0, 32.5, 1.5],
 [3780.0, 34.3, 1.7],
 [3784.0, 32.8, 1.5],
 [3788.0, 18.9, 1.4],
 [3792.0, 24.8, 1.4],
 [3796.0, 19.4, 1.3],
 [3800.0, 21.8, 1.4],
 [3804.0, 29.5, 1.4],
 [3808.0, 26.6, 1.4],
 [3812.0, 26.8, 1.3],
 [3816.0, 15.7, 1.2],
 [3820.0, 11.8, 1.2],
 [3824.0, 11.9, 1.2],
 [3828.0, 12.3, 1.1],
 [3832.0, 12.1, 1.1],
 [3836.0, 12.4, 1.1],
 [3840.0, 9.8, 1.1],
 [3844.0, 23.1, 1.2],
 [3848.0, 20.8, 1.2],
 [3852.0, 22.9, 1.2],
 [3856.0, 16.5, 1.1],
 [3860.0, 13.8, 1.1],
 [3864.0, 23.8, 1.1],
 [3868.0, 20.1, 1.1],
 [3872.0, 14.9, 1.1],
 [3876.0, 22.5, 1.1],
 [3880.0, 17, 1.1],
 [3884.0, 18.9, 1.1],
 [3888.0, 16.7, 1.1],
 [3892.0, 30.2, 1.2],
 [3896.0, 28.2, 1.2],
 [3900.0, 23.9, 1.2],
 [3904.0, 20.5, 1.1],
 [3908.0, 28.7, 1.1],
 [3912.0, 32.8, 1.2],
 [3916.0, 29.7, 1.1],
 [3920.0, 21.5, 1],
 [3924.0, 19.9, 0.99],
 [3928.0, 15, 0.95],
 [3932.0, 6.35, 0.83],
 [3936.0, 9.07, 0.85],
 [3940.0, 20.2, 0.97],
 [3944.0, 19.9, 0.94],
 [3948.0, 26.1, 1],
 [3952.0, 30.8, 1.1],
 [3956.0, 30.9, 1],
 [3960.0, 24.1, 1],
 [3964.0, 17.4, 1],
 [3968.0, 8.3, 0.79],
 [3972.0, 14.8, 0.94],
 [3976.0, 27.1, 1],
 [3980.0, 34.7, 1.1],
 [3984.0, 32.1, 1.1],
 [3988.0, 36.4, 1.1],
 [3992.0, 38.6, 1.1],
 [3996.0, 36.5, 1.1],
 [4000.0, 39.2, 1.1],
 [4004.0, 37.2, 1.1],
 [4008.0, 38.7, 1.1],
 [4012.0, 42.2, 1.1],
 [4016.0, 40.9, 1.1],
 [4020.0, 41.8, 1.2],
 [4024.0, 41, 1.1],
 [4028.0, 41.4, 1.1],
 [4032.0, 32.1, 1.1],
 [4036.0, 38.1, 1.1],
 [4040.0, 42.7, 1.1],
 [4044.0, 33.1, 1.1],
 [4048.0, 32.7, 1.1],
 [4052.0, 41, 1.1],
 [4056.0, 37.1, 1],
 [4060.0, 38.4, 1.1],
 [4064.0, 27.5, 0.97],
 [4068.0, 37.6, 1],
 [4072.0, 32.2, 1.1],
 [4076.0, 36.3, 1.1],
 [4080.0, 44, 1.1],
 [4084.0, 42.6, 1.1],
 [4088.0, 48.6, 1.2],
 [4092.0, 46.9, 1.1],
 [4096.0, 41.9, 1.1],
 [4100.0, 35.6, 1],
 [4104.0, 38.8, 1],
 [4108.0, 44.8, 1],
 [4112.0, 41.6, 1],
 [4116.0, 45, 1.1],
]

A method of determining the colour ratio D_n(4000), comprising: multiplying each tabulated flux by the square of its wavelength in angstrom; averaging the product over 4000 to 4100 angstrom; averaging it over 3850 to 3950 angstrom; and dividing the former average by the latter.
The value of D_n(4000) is 2.0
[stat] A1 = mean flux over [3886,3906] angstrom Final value 23.9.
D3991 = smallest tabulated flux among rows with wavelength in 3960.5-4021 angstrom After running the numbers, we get 8.3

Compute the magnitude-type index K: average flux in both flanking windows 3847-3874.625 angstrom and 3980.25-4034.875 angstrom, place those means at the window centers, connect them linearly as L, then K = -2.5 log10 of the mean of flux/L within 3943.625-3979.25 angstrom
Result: 0.37 mag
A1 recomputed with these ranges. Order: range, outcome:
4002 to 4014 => 39.4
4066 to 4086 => 38.5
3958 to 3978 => 18.3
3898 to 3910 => 24.4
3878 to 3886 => 17.9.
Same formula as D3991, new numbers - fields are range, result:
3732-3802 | 6.81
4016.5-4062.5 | 32.1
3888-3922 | 16.7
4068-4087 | 32.2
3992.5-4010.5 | 36.5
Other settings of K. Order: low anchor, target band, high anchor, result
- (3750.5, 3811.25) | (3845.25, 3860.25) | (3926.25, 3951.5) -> 0.117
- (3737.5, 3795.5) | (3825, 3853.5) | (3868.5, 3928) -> 0.399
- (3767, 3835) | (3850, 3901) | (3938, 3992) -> 0.151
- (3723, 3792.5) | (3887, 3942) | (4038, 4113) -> 0.366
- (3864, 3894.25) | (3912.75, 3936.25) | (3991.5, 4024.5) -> 0.404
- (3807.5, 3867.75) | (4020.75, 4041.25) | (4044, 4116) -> -0.127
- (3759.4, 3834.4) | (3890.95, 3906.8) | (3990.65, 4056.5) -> 0.151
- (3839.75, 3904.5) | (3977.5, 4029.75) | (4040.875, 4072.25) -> -0.227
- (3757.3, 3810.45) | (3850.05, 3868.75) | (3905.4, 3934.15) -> 0.204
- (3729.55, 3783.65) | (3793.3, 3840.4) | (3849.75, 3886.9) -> 0.140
